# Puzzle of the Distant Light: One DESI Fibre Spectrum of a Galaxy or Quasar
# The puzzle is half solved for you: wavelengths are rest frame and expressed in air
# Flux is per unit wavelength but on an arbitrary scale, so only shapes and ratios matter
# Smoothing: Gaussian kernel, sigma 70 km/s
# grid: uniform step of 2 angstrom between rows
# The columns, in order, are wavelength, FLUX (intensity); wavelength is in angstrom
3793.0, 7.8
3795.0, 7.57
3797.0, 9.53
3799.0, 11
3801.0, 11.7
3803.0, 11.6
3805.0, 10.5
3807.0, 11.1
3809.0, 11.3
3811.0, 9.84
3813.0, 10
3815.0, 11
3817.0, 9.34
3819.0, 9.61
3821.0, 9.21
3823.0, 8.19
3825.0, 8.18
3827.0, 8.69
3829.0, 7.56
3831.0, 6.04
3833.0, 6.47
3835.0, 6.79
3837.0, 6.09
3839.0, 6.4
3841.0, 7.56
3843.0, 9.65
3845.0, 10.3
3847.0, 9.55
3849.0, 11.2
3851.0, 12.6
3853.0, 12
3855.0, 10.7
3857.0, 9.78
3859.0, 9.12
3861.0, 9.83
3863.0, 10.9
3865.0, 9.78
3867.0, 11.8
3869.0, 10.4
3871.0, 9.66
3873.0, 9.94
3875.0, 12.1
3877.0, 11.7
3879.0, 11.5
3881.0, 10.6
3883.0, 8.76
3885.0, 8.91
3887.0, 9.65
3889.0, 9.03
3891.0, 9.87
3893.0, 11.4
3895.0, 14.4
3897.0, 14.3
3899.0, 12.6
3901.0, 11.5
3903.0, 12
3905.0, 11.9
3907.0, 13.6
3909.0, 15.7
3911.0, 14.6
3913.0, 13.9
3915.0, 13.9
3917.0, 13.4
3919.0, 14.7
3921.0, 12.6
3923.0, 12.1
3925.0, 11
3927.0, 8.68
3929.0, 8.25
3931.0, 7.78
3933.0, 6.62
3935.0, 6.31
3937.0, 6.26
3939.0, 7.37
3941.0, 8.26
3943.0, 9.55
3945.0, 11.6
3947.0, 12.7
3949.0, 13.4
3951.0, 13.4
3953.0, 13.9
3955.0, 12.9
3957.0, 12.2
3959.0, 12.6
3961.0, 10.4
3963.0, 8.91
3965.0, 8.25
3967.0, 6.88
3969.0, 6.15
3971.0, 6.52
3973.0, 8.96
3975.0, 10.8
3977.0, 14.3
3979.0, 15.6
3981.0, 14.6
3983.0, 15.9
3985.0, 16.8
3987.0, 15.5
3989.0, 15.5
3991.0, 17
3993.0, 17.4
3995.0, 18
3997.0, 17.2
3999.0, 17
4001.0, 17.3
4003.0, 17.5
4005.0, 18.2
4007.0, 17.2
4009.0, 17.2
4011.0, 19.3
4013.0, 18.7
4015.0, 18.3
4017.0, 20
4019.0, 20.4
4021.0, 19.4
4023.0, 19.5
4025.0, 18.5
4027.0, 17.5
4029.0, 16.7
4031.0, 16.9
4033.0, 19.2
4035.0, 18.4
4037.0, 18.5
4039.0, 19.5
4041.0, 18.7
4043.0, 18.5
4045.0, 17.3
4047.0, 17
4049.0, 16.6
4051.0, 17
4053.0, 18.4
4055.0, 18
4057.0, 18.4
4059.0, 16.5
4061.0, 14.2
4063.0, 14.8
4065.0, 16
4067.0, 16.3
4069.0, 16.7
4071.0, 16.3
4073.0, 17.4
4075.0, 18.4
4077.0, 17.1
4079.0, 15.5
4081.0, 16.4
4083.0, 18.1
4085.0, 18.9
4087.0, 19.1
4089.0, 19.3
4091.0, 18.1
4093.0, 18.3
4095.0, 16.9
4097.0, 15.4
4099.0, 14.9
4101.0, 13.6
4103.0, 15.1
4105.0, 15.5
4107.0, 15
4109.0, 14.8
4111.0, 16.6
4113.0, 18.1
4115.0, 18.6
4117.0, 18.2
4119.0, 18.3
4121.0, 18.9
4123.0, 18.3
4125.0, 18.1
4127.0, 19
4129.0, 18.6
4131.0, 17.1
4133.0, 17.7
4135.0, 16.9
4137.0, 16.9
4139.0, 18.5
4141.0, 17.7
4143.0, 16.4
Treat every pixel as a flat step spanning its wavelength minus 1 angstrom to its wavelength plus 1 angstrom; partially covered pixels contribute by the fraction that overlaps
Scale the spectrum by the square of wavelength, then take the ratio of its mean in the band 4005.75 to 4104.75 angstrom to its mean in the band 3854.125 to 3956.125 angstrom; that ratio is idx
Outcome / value 1.70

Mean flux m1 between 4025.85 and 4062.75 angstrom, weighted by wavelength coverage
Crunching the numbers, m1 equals 17.6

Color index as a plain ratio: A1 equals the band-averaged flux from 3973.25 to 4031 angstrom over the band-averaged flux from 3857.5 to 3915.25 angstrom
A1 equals 1.5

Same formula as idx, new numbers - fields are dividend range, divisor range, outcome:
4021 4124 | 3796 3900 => 1.93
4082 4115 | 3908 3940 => 1.69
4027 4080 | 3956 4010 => 1.29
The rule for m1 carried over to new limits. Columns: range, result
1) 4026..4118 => 17.1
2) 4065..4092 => 17.5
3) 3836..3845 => 7.74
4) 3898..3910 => 12.9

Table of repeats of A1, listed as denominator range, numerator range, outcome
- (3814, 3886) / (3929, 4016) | 1.37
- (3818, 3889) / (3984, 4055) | 1.89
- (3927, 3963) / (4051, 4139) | 1.69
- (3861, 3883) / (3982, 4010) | 1.59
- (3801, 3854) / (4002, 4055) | 1.96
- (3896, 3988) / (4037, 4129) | 1.49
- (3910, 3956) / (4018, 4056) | 1.65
